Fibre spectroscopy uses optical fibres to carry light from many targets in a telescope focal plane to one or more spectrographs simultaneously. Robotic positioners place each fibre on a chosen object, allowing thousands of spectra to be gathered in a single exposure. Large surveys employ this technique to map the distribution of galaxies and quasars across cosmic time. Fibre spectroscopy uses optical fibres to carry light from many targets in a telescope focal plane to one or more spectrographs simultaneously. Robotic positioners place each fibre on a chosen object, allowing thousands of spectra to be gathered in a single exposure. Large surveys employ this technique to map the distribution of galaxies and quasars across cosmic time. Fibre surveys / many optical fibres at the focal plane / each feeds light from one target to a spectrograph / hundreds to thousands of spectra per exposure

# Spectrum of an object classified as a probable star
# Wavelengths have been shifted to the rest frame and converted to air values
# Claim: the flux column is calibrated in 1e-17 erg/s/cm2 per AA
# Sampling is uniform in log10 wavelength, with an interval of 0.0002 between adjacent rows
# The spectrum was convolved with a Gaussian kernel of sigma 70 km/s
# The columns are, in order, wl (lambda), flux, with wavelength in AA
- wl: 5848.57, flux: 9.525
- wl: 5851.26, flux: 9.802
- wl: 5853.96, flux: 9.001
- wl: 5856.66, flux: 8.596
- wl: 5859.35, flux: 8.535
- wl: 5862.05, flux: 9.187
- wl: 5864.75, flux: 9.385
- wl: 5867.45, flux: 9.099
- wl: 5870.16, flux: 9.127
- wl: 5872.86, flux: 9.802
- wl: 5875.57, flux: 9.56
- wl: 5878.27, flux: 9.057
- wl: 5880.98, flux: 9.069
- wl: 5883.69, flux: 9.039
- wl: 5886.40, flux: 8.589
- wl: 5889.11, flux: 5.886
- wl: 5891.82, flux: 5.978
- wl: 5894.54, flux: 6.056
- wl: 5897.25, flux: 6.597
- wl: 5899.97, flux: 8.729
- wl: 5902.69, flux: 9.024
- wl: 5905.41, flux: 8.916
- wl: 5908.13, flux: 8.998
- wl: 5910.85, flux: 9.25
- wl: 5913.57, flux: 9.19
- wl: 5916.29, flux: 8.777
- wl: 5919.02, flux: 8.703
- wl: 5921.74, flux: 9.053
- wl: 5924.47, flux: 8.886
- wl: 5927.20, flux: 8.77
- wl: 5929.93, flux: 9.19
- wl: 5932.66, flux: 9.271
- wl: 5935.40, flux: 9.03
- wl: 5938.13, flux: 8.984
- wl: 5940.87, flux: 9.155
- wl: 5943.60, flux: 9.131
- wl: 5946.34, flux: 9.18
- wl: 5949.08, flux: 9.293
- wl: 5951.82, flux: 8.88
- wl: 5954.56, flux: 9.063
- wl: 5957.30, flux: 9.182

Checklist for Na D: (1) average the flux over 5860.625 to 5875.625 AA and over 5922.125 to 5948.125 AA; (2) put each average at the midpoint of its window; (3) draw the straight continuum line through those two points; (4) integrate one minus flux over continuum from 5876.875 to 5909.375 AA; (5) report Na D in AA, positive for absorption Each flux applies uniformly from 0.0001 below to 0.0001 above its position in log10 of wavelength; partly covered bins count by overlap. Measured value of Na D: 4.4 AA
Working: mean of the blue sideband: 9.33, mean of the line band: 7.99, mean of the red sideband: 9.07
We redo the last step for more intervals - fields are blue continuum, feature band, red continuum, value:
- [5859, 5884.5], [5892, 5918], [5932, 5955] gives 2.5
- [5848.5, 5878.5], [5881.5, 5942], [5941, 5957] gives 4.6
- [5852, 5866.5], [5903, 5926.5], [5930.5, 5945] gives 0.3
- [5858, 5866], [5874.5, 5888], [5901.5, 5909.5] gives 0.0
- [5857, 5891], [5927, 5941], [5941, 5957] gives 0.0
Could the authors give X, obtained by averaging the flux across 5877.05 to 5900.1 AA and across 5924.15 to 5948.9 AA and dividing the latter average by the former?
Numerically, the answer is 1.20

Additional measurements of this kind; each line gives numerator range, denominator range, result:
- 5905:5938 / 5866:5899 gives 1.10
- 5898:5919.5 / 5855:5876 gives 0.97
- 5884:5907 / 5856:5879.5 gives 0.82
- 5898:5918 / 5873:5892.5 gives 1.07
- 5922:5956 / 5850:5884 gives 0.99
